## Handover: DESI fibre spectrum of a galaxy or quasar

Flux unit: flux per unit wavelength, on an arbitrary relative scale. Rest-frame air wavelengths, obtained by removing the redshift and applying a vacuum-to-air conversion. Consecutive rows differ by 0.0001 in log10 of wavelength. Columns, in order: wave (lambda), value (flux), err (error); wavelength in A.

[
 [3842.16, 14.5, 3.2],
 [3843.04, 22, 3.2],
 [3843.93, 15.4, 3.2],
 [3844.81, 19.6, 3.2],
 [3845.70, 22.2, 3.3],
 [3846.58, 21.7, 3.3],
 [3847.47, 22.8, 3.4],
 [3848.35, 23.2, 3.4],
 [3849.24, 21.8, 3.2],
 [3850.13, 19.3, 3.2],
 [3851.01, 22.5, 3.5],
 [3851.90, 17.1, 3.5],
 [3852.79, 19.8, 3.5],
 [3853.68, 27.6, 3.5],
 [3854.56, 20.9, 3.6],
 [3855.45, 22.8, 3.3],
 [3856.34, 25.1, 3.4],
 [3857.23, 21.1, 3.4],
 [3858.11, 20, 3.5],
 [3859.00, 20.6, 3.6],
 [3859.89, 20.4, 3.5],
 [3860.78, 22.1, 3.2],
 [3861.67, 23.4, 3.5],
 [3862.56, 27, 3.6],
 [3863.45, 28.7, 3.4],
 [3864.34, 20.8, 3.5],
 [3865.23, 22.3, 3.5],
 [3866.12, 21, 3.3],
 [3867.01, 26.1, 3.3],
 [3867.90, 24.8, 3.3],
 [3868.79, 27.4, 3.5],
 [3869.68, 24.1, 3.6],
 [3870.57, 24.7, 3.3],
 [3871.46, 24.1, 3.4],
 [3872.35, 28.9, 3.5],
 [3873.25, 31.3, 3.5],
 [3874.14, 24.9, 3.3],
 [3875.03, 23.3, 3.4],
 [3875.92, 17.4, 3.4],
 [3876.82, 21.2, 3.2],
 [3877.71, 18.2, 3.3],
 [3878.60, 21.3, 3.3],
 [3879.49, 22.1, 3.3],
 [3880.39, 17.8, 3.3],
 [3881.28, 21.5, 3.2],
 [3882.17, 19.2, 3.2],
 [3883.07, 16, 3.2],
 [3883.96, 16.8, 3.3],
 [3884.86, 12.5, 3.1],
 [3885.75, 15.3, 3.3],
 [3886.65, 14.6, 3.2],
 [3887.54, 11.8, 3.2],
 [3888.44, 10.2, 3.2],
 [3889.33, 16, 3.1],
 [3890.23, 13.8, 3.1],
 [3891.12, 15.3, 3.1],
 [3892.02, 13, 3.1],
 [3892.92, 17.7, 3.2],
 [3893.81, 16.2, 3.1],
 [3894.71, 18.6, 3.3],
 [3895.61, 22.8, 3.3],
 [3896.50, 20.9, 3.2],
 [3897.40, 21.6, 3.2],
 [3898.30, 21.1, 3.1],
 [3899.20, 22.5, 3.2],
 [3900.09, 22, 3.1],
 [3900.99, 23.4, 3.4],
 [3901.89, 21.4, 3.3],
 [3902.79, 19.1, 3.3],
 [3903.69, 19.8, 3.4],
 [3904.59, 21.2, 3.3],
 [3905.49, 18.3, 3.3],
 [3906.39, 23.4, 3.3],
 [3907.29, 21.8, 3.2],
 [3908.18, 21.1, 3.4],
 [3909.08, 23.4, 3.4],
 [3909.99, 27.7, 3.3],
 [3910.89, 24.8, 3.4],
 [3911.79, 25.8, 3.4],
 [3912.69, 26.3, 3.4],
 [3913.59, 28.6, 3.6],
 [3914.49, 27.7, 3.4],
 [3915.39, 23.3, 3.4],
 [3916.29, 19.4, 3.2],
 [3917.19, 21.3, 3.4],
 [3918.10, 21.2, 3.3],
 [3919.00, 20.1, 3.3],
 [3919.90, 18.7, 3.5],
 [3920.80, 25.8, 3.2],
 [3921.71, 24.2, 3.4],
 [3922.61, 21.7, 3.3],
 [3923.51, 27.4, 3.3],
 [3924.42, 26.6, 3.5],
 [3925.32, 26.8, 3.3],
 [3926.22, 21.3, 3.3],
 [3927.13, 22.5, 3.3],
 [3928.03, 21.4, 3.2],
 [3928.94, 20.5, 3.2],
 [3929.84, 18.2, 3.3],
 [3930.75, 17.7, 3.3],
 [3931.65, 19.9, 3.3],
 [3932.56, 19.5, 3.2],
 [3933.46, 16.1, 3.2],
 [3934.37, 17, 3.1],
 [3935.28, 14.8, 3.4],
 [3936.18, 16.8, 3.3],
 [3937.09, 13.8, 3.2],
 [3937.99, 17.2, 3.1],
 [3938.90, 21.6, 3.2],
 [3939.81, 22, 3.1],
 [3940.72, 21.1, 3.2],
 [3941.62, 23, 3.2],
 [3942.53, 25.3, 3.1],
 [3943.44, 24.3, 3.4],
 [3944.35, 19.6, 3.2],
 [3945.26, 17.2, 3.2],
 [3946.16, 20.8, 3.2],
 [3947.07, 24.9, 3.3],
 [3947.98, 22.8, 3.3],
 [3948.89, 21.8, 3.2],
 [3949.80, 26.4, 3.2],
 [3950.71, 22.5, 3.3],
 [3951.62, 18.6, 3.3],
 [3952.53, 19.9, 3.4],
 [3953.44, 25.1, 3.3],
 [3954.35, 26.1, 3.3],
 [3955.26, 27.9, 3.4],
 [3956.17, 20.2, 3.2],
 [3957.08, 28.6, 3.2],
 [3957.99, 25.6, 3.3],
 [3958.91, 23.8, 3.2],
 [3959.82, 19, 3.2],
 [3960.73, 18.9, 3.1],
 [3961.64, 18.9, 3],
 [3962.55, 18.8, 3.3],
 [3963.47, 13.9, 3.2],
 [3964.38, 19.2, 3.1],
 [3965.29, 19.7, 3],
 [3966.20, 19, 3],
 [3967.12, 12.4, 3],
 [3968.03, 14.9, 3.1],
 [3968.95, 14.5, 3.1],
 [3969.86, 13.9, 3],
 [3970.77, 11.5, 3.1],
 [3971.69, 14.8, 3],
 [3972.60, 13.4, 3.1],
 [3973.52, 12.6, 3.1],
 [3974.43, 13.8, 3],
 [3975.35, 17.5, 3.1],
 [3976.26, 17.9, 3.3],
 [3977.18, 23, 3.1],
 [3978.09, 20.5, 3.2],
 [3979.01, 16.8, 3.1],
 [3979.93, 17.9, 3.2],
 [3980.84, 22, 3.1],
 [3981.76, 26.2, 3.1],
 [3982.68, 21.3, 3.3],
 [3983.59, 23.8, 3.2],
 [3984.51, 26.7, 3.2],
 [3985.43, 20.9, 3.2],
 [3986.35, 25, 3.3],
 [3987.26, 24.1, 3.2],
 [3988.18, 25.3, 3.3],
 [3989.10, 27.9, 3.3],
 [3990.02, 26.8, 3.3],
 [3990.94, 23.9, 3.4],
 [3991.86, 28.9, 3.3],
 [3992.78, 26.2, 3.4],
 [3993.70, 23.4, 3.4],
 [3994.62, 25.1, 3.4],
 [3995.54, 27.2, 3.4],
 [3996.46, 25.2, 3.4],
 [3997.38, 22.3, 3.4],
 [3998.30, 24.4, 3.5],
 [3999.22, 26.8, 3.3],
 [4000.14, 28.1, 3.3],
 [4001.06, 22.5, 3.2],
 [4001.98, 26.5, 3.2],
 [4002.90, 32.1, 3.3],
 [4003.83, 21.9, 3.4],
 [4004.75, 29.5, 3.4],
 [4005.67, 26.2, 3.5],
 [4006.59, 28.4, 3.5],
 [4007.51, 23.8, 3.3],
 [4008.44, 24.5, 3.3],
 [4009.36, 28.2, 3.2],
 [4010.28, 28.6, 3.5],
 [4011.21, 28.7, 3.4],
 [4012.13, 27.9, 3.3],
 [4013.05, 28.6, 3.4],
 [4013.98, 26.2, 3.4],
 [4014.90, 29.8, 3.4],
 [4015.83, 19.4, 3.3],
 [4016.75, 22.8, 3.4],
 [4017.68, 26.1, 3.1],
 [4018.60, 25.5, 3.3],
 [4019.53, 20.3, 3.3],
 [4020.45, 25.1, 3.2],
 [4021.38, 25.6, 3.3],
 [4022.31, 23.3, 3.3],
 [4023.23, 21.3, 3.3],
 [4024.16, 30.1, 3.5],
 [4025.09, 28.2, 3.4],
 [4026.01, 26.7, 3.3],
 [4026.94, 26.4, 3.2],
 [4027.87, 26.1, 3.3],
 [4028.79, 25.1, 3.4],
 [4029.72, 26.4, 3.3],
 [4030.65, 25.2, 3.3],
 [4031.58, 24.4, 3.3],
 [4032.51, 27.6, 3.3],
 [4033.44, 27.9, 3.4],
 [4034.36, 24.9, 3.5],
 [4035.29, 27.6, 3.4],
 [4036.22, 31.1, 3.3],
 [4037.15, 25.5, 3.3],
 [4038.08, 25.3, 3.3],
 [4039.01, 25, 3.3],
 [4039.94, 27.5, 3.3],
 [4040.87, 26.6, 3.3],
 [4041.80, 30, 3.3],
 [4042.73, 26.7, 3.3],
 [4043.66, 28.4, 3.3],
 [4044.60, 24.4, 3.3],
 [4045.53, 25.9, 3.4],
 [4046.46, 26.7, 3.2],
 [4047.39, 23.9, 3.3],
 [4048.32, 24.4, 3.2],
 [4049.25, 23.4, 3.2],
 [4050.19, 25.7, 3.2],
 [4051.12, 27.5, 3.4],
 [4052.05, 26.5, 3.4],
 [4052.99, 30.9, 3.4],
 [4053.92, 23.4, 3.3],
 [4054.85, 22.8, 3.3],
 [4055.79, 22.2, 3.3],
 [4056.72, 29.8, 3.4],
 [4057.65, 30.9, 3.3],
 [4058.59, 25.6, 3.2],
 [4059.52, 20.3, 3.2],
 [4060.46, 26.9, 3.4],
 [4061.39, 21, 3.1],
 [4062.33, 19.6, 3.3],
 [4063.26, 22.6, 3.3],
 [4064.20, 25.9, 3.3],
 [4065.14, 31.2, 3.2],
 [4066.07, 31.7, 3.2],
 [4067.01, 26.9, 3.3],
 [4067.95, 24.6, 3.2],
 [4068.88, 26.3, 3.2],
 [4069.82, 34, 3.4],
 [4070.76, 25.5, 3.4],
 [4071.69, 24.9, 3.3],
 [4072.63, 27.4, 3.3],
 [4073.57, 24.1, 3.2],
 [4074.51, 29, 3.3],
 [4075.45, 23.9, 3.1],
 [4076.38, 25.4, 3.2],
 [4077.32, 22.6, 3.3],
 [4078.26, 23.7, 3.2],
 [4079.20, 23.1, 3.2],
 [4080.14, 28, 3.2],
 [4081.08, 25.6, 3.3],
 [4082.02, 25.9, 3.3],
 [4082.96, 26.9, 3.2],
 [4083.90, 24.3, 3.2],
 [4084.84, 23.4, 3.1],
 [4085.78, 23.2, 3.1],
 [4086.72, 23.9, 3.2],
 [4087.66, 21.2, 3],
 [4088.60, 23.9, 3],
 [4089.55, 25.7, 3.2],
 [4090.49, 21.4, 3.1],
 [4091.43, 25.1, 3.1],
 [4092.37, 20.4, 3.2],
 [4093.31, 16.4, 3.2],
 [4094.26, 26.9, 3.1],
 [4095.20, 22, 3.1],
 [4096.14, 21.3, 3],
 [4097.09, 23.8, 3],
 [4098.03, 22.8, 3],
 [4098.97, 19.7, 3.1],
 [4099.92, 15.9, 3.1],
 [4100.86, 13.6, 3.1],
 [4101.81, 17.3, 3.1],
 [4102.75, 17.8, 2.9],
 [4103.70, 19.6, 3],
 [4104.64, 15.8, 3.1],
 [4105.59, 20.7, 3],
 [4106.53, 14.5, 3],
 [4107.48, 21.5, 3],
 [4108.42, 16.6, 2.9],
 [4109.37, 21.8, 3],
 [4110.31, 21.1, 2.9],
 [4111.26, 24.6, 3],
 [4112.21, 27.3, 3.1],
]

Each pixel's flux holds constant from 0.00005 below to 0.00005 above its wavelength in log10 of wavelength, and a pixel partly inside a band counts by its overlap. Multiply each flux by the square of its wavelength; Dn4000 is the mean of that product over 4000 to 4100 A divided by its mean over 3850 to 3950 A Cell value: 1.3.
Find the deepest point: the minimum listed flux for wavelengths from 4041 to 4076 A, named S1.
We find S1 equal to 19.6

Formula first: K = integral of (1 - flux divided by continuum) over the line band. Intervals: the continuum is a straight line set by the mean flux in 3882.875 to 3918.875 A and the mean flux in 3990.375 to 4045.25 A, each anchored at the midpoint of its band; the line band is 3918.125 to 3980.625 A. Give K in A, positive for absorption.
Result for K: 6.7 A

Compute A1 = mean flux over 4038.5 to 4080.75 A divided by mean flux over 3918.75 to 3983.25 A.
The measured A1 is 1.29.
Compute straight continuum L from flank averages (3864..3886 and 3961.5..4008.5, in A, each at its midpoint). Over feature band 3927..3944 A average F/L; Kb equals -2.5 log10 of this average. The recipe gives 0.12 mag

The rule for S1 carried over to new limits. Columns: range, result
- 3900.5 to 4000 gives 11.5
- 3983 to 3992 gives 20.9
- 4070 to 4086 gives 22.6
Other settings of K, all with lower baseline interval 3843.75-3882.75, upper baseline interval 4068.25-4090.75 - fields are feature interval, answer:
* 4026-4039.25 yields -1.0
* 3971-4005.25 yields 1.5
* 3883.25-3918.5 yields 4.5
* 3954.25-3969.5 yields 2.4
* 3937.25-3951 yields 1.0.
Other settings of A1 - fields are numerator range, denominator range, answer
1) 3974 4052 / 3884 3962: 1.21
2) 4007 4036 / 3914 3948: 1.23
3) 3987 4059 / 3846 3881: 1.14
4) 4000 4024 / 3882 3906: 1.45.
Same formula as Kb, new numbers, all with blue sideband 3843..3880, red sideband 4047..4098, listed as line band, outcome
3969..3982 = 0.37 mag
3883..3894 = 0.50 mag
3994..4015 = -0.10 mag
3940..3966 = 0.08 mag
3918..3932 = 0.06 mag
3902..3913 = 0.02 mag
